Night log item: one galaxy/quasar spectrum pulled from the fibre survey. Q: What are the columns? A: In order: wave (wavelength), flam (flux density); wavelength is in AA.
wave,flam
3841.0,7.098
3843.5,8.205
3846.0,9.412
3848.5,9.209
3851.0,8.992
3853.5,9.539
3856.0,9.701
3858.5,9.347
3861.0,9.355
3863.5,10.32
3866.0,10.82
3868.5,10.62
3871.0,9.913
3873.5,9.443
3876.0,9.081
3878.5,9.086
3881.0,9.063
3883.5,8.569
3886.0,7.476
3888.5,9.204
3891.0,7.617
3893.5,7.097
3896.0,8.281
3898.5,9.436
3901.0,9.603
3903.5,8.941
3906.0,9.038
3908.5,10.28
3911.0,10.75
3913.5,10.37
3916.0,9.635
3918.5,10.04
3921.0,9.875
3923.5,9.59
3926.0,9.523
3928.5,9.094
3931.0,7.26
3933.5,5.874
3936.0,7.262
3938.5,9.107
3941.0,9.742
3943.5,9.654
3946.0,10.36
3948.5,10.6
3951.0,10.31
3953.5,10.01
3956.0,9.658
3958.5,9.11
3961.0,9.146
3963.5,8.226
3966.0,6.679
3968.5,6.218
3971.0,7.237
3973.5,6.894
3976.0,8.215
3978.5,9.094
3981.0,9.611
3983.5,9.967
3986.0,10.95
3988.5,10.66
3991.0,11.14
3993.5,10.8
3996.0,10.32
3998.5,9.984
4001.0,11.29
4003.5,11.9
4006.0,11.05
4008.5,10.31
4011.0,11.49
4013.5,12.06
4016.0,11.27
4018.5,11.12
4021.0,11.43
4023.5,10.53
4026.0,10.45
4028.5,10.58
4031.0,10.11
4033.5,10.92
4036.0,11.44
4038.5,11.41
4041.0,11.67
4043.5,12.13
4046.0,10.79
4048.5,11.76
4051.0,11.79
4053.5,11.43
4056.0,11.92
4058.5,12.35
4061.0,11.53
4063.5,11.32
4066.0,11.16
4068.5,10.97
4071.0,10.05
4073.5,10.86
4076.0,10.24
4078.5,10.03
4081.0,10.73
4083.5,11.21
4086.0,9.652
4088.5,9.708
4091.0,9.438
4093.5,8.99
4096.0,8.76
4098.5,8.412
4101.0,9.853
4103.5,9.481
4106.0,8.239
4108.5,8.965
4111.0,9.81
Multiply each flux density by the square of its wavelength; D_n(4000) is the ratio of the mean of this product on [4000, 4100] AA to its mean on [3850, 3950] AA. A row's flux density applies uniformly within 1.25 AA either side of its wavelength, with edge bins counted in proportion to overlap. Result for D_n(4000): 1.3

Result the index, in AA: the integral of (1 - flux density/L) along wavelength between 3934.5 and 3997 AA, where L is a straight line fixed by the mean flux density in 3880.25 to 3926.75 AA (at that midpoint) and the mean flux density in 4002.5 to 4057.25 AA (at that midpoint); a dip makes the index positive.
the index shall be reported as 6.0 AA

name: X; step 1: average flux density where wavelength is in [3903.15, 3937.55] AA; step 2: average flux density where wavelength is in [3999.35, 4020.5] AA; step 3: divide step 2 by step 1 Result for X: 1.2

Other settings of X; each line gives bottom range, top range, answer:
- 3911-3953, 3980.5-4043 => 1.17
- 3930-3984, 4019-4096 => 1.26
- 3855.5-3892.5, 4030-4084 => 1.20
